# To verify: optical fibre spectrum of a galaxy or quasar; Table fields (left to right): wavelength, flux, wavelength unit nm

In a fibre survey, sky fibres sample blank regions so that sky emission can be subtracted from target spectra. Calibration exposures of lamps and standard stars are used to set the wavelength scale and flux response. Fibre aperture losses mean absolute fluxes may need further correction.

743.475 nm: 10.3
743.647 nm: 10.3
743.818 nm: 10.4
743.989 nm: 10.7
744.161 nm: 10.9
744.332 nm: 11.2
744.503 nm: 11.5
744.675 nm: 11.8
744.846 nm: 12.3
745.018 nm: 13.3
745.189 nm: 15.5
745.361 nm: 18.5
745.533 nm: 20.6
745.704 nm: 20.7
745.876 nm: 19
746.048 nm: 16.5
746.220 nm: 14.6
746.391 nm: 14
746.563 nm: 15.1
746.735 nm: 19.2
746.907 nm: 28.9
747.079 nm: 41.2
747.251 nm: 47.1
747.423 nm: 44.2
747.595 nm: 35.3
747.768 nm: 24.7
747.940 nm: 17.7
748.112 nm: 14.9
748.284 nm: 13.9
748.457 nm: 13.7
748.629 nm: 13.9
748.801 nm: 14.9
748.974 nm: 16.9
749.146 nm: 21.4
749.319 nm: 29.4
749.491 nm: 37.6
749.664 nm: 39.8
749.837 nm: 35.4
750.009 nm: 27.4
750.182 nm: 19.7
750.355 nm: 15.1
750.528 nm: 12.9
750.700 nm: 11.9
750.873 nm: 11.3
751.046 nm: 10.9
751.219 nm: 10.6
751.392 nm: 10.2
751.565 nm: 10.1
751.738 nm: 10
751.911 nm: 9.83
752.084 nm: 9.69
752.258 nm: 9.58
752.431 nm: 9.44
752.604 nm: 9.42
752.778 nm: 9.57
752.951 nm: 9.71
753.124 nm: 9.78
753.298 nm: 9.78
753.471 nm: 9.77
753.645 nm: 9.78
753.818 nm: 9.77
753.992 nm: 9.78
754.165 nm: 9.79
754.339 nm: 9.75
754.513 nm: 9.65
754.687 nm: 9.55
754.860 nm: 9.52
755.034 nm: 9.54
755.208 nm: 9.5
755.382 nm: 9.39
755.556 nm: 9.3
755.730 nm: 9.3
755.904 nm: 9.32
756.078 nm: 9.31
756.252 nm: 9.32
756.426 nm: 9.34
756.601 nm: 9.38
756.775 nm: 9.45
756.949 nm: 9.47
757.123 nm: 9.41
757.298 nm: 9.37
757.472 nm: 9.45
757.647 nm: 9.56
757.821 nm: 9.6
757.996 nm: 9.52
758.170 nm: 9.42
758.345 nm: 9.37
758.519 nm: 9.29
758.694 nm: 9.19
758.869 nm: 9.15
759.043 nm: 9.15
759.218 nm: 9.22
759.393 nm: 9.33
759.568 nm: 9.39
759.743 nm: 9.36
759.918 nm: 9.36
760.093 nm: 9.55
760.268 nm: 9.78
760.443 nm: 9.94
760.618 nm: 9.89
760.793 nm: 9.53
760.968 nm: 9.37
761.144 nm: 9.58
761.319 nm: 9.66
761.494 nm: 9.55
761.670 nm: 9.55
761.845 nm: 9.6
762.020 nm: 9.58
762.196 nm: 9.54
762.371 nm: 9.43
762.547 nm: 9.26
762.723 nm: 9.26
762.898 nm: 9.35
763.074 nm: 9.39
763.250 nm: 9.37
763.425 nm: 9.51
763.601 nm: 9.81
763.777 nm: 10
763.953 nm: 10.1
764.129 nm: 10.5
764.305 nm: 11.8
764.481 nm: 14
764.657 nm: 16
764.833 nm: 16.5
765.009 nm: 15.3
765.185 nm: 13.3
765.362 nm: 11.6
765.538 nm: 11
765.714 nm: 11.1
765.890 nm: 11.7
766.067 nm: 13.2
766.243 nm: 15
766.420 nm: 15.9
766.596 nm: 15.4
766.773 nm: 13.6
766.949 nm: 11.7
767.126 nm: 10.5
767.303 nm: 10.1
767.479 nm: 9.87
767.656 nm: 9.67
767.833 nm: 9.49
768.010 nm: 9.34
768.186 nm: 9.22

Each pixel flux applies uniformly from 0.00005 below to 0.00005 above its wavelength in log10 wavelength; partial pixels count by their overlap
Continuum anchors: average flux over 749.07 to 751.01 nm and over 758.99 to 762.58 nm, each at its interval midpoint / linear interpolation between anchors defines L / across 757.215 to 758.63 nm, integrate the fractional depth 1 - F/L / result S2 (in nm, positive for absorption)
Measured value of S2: 0.40 nm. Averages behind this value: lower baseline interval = 23.5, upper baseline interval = 9.51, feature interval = 9.45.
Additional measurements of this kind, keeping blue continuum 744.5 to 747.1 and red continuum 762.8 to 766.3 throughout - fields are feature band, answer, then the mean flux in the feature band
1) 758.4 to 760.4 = 0.62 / 9.36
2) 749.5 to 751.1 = -0.48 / 21.5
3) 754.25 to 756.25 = 0.73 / 9.46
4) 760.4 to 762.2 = 0.46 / 9.61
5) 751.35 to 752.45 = 0.42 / 9.84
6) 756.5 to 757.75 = 0.42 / 9.44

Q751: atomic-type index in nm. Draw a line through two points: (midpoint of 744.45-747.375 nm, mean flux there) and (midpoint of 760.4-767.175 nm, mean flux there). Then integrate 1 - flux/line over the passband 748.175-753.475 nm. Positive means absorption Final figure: 0.71 nm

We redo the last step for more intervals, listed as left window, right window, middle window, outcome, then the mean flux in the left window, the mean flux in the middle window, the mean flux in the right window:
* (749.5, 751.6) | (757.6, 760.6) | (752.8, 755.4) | 0.91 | 18.8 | 9.68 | 9.43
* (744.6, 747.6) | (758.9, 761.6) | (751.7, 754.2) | 0.99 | 22.4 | 9.71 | 9.5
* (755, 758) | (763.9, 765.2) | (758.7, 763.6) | 0.95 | 9.41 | 9.47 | 13.5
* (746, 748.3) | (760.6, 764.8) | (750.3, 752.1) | 0.87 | 25.3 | 11.1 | 10.2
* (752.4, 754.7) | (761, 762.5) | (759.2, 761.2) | 0.01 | 9.69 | 9.53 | 9.54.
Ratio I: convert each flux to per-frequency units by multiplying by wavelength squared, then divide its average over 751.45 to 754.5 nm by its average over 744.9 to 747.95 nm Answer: 0.4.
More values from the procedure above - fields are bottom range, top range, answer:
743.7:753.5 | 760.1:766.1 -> 0.64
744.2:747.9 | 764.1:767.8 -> 0.62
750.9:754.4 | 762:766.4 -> 1.20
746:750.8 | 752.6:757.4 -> 0.41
